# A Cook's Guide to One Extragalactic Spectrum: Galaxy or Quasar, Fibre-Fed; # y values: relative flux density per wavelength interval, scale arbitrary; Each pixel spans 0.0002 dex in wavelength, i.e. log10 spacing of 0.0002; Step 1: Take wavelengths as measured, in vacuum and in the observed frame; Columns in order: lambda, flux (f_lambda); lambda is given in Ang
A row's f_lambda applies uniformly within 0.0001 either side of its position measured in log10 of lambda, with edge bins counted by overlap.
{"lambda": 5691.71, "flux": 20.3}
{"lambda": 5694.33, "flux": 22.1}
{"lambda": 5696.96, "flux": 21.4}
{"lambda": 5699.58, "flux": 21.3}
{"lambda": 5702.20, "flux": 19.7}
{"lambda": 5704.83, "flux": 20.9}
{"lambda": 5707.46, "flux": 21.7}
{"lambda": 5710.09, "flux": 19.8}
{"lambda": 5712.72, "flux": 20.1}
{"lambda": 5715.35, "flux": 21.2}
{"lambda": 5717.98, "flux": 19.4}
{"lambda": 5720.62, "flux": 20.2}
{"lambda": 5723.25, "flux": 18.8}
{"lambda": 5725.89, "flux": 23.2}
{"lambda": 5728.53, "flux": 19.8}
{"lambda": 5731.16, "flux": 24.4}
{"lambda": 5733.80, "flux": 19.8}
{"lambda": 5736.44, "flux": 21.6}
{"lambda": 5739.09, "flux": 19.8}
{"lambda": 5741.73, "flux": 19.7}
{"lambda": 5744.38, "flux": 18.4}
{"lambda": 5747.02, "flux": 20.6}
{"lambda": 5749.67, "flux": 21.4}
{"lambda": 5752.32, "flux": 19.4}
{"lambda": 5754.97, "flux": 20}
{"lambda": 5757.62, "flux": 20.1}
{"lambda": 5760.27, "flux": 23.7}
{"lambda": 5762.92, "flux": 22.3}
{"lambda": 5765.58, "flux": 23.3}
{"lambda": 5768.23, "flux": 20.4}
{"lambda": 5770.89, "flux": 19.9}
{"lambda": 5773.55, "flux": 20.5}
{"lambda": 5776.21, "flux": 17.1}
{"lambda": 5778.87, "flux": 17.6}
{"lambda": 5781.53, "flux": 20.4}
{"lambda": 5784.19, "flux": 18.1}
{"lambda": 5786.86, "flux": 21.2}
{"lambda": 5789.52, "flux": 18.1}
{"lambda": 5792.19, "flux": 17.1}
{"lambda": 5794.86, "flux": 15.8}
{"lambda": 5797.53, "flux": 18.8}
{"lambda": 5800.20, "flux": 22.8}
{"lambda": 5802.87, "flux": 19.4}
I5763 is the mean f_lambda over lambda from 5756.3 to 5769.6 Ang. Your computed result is 22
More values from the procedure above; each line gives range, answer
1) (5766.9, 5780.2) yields 19.1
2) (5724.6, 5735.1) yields 21.8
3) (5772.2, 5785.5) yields 18.7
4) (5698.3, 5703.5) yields 20.5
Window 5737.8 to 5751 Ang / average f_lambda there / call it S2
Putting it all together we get 20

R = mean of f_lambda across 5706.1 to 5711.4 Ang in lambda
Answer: 20.7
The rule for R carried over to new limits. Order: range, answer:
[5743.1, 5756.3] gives 20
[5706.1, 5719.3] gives 20.4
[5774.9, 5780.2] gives 17.4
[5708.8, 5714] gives 20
